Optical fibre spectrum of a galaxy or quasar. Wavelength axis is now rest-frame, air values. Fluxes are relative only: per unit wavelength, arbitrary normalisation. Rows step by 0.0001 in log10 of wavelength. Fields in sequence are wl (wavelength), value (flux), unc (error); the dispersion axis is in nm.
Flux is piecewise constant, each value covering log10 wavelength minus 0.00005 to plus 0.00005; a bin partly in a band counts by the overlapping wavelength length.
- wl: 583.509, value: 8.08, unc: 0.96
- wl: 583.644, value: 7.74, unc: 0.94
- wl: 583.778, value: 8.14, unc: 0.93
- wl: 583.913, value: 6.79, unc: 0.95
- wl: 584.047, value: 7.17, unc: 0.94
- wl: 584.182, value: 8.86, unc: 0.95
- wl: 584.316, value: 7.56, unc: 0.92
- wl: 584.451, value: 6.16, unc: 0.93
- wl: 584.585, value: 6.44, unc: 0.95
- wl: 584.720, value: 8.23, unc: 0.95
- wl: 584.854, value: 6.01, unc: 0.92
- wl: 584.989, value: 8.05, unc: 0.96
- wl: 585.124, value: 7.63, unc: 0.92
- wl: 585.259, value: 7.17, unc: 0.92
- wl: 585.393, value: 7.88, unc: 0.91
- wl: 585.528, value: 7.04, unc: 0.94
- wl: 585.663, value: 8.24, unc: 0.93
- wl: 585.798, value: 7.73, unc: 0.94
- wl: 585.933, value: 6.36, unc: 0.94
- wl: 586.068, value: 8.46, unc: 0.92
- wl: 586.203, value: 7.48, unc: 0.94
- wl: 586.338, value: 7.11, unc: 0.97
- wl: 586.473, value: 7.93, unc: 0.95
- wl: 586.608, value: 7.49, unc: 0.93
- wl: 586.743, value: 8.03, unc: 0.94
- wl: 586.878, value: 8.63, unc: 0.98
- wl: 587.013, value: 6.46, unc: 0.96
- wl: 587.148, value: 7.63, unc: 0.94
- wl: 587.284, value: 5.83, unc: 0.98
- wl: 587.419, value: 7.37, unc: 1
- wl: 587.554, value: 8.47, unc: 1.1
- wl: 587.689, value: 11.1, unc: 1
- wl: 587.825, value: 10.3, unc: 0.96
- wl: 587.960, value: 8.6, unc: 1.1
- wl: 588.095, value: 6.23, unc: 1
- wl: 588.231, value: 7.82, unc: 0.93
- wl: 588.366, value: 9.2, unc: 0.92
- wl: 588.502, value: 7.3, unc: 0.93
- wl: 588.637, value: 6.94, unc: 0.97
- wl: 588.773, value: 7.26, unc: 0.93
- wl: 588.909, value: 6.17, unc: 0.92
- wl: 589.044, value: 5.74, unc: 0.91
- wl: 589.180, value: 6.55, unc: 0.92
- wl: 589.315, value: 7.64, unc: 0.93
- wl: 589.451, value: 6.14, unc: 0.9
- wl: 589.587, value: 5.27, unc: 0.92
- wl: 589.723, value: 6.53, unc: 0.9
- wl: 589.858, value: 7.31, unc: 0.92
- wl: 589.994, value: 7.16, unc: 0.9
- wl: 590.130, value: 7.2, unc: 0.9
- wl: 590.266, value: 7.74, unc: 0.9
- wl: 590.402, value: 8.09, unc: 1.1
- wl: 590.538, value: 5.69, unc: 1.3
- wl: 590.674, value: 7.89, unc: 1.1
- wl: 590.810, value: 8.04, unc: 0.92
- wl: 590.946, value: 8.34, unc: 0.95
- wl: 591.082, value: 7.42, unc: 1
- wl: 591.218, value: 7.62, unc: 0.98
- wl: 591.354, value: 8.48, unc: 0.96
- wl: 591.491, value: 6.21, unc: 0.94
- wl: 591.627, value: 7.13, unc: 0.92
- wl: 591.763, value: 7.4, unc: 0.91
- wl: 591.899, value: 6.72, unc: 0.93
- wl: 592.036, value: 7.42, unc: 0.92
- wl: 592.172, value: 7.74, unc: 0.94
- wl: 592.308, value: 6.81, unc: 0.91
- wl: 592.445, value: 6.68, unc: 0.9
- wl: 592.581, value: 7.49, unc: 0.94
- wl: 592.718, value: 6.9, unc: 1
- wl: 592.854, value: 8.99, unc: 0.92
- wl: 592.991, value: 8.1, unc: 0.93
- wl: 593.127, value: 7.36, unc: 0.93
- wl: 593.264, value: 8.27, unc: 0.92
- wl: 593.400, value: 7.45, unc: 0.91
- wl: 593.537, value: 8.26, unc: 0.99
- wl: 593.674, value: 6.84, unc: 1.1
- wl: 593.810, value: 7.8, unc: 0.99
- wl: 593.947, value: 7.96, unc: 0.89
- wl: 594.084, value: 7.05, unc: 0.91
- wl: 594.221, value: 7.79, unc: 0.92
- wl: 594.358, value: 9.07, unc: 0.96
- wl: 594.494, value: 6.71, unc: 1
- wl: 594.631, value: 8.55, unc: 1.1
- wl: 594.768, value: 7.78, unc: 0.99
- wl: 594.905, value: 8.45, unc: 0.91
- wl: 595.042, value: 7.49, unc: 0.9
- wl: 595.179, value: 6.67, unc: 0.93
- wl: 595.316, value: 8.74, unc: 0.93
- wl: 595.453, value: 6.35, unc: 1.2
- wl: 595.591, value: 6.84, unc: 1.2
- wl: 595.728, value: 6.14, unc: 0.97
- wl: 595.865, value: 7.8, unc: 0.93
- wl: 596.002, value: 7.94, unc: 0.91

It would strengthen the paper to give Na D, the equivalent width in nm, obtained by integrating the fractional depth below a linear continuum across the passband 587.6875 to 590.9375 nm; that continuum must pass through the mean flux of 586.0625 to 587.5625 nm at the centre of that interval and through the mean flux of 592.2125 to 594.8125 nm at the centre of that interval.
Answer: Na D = 0.09 nm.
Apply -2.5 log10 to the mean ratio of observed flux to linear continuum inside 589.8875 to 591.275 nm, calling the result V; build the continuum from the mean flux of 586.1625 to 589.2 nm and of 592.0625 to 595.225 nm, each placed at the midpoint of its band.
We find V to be 0.02 mag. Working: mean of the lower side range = 7.65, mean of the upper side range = 7.67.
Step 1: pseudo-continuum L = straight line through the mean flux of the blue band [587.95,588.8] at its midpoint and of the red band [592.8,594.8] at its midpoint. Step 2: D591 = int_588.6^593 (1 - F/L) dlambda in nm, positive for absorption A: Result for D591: 0.31 nm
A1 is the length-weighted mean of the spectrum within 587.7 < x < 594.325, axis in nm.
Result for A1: 7.44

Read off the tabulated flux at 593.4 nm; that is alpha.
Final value 7.45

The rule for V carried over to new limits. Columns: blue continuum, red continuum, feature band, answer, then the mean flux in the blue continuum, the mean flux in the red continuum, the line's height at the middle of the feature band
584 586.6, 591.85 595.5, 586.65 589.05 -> -0.04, 7.45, 7.62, 7.5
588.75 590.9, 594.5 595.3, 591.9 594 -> -0.02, 6.91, 7.77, 7.44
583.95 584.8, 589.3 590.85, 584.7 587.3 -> -0.03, 7.37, 7.02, 7.27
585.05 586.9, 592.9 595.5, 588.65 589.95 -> 0.17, 7.63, 7.74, 7.68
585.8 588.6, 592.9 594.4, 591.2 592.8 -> 0.09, 7.88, 7.81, 7.82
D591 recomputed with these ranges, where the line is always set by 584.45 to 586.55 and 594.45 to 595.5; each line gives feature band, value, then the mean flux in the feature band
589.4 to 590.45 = 0.08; 6.92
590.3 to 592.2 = 0.03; 7.44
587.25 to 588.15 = -0.11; 8.4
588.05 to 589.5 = 0.09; 7.02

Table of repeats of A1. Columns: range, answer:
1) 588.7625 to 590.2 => 6.61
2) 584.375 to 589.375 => 7.53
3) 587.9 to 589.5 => 7.14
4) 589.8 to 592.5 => 7.36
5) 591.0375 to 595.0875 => 7.6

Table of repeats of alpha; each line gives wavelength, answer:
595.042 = 7.49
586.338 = 7.11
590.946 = 8.34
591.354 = 8.48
